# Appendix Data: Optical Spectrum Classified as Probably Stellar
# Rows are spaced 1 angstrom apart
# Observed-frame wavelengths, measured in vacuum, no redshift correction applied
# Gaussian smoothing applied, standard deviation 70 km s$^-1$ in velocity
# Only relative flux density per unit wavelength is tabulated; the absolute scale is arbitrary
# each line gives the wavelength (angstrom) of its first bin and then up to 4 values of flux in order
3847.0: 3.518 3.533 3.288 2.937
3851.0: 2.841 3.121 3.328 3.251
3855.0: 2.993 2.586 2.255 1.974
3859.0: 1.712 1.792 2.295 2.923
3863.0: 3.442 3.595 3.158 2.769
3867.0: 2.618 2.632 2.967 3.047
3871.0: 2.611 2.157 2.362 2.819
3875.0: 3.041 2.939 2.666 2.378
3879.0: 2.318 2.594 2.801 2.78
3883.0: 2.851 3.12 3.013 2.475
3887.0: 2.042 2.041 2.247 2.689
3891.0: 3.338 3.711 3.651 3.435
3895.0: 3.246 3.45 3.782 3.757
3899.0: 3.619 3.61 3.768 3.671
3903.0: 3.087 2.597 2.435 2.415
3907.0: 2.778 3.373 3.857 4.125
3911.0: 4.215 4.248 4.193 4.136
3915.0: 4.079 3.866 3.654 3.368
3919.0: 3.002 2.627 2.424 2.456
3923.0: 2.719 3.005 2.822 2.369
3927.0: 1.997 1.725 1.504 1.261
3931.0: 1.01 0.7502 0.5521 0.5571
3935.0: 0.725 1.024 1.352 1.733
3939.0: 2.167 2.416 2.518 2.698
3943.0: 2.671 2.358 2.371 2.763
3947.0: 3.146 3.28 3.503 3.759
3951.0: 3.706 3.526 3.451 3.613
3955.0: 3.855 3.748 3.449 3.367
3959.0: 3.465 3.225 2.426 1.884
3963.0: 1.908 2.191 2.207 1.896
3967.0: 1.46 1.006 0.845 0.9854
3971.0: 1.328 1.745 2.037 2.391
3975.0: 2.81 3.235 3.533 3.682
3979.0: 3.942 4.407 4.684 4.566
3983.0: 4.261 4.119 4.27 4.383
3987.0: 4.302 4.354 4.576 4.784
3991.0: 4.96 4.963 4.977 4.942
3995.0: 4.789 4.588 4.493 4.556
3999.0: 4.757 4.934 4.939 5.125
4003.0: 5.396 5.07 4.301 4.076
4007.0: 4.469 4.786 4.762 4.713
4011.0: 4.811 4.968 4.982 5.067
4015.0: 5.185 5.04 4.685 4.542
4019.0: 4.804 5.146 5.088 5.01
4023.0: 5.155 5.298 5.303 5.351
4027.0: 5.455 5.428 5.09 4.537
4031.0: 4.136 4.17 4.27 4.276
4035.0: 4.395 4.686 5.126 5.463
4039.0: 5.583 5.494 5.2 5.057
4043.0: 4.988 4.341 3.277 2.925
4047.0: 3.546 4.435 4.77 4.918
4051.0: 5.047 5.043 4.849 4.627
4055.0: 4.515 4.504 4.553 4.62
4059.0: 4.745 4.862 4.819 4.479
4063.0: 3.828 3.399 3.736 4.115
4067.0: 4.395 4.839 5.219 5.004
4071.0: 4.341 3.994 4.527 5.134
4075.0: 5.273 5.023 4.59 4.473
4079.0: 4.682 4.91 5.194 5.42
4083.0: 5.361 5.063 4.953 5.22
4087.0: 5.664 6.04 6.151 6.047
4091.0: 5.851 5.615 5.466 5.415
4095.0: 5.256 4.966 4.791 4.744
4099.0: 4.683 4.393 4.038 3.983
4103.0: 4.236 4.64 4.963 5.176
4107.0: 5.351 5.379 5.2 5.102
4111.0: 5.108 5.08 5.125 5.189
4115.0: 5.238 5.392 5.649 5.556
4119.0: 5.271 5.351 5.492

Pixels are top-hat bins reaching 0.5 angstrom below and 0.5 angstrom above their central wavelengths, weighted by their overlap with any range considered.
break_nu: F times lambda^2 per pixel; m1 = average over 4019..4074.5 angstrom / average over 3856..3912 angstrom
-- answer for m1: 1.7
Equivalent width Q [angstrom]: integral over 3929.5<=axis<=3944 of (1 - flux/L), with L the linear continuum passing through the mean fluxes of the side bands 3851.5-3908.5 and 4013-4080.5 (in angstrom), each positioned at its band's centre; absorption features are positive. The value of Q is 8.08 angstrom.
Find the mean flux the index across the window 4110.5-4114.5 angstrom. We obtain 5.13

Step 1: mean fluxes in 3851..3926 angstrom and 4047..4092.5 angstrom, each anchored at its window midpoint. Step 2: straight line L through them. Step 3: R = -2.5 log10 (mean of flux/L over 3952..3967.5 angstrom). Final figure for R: 0.30 mag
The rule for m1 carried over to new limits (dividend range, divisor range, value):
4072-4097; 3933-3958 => 2.11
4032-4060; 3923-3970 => 2.10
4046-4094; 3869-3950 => 1.90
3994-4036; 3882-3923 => 1.57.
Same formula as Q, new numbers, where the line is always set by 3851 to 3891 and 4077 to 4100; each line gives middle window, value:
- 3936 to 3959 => 4.2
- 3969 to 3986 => 3.2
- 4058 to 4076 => 1.6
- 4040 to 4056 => 0.8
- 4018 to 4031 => -1.7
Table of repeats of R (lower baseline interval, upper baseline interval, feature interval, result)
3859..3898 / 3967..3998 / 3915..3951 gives 0.36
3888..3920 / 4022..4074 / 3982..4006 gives -0.12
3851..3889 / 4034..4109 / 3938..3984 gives 0.27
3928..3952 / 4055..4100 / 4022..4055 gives -0.16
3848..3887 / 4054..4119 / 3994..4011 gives -0.16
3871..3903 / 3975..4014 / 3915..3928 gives 0.21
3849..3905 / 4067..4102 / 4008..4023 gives -0.14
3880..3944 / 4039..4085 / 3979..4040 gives -0.20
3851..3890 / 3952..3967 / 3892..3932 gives -0.12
